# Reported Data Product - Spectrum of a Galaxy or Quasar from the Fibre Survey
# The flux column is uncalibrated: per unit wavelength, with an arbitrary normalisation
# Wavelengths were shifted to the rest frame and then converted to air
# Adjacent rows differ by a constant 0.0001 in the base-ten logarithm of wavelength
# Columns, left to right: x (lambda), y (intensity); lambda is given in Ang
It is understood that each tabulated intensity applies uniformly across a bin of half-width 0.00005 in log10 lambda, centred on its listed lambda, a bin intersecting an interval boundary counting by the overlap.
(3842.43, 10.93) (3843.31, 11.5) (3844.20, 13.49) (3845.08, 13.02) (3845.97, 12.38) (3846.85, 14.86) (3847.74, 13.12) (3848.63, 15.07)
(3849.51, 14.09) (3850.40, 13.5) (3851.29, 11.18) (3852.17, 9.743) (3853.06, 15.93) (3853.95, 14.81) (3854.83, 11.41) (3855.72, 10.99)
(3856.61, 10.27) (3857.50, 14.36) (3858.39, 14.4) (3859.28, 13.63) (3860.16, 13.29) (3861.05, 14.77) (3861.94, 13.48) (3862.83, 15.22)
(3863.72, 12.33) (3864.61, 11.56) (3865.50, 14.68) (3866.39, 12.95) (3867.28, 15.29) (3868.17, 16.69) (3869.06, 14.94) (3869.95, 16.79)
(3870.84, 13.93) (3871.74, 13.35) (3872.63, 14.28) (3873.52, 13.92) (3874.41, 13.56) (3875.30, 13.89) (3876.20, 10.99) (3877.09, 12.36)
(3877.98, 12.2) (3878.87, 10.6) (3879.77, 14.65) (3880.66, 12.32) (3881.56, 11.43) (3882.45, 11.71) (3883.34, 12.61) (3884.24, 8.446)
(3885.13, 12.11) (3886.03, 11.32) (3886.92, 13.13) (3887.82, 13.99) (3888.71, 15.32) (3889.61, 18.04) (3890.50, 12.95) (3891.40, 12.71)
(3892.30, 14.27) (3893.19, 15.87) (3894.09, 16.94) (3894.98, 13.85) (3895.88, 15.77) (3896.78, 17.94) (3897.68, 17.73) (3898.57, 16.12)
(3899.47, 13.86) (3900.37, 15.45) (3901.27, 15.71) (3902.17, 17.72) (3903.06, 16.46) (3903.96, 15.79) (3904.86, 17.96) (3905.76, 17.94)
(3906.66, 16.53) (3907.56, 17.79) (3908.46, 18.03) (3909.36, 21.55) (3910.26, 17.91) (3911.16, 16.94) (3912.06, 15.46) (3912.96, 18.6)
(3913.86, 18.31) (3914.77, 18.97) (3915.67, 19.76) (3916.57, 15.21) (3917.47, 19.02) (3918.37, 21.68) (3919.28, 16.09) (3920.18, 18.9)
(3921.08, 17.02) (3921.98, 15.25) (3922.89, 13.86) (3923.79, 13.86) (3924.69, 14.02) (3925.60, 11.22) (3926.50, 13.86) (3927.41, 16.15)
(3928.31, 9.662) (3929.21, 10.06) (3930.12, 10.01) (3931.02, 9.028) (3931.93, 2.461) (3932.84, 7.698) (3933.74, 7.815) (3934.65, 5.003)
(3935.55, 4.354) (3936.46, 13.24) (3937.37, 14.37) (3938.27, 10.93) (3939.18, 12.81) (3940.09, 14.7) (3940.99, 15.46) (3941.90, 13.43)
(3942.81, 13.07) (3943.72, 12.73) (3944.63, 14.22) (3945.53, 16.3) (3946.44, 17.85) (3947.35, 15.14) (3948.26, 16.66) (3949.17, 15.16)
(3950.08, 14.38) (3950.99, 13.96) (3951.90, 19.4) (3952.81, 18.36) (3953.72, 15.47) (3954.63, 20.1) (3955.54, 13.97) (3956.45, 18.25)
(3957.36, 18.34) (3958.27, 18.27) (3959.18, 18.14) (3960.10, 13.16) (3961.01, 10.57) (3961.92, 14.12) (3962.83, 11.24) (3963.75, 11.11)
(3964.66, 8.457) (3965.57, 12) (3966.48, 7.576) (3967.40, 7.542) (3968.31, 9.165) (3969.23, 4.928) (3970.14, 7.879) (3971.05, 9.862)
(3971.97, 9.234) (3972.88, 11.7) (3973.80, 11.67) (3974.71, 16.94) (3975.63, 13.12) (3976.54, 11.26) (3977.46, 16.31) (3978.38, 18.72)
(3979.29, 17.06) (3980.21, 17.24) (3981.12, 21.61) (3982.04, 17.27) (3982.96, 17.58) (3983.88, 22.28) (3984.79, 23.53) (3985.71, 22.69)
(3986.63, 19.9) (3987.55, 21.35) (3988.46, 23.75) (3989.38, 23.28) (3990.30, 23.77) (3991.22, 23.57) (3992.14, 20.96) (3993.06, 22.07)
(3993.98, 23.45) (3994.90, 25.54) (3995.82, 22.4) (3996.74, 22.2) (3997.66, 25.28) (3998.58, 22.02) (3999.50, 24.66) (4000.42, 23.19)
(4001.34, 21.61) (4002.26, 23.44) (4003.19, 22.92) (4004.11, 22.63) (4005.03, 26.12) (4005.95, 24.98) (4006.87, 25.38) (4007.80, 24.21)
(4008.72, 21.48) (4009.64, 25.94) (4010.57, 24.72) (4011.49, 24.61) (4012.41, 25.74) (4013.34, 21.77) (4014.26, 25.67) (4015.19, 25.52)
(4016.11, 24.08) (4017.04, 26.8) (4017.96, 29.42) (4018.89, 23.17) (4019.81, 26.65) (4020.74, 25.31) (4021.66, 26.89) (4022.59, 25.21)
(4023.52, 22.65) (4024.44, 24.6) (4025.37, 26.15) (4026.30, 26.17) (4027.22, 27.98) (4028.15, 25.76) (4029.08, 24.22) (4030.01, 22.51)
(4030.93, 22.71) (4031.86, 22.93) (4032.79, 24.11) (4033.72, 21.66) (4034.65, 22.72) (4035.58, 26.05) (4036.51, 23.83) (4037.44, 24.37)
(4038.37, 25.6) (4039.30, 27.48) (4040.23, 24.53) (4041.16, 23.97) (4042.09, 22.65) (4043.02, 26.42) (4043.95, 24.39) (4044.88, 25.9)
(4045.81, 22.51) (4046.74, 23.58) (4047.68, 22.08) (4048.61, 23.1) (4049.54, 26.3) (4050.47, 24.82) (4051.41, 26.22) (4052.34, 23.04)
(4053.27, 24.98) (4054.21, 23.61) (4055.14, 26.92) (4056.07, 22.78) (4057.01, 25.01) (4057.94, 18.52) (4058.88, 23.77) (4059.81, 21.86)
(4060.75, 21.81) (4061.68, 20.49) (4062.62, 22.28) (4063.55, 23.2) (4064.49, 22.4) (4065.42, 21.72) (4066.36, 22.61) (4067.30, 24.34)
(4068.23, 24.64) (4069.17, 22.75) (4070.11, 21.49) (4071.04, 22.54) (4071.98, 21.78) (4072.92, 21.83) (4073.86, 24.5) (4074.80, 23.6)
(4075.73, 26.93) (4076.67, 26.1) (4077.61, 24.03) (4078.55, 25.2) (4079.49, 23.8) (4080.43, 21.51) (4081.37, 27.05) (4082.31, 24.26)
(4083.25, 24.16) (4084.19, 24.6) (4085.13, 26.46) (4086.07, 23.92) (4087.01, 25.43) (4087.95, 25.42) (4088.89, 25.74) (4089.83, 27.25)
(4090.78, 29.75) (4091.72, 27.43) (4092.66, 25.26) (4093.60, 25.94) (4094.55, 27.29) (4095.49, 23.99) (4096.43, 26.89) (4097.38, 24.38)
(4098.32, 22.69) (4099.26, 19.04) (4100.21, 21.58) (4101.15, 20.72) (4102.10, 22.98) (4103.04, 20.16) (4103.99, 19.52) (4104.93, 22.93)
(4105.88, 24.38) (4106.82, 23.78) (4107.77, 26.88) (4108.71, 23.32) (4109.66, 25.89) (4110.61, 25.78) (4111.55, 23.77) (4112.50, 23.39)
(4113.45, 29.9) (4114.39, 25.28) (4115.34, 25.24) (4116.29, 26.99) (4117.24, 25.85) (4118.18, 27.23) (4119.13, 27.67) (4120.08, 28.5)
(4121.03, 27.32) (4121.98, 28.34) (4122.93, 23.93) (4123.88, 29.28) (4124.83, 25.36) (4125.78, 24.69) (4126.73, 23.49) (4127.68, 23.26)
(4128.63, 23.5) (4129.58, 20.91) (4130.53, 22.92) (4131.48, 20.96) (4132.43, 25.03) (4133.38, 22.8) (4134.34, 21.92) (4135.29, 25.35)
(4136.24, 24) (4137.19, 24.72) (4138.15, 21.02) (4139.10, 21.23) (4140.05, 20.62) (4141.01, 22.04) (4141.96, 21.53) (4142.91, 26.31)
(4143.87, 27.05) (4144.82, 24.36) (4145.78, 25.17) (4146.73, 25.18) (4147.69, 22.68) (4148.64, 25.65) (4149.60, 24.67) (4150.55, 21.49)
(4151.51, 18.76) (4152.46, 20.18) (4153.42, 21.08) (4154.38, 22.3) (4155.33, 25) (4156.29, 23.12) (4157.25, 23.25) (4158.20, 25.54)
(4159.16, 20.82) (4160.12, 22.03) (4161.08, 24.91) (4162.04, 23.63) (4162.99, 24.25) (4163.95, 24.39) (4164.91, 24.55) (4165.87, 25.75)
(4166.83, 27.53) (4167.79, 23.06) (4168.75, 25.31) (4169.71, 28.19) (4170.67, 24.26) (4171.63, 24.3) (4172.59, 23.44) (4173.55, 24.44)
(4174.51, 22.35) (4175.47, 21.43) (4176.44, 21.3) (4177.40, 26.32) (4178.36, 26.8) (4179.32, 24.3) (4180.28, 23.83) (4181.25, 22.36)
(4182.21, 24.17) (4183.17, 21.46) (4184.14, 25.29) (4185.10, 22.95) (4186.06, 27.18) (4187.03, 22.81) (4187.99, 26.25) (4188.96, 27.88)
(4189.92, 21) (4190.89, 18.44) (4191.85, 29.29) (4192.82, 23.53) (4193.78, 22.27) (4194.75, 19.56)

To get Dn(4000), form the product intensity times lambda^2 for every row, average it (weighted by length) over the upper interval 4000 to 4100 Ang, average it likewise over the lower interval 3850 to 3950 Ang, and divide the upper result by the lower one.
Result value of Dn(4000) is 1.85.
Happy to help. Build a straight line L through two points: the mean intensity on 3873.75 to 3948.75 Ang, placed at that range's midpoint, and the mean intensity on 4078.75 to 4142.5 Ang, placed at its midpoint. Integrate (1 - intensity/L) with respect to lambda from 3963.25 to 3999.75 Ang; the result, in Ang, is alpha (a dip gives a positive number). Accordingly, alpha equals 1.6 Ang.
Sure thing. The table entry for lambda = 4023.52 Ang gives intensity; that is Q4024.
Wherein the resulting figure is 22.65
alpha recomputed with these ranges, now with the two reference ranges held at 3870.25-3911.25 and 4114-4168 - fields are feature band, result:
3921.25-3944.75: 6.9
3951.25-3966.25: 2.0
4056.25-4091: -3.6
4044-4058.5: -2.3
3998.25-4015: -4.3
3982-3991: -1.7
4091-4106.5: -0.7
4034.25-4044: -2.1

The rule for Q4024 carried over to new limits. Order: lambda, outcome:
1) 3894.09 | 16.94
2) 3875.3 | 13.89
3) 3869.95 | 16.79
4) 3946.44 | 17.85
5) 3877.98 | 12.2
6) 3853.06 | 15.93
